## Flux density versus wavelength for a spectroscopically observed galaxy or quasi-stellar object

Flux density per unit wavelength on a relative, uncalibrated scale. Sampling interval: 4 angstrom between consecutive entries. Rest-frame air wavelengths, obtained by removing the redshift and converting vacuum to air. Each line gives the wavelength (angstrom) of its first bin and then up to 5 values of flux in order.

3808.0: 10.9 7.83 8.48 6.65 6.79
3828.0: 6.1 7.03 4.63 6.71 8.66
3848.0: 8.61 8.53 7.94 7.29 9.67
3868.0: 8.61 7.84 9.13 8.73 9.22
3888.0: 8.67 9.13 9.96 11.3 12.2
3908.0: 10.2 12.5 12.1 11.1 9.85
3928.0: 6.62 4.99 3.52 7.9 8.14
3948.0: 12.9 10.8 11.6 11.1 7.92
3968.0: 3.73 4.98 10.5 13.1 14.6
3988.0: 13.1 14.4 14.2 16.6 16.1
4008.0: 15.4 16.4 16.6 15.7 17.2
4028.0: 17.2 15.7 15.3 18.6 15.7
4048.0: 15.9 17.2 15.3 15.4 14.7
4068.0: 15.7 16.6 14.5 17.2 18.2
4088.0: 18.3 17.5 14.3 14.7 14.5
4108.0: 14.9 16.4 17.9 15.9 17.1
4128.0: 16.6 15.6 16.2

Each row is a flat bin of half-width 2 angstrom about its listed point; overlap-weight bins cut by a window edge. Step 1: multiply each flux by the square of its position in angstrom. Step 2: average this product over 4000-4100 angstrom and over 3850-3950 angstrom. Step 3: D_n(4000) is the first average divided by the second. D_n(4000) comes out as 1.92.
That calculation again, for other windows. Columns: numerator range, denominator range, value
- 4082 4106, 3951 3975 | 2.08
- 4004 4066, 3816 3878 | 2.32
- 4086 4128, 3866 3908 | 1.90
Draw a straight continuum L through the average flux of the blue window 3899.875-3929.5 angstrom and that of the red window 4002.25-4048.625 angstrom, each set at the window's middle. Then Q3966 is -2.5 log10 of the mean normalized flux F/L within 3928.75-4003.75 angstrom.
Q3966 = 0.30 mag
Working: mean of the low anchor 10.8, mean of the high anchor 16.3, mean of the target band 10.3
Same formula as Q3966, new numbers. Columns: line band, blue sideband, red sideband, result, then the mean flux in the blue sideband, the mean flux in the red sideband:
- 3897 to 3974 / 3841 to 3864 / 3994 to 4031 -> 0.30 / 8.27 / 16.1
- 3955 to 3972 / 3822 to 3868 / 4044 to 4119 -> 0.42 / 7.5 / 16.1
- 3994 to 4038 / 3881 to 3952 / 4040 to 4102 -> -0.17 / 9.46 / 16.2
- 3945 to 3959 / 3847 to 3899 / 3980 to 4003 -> 0.10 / 8.77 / 14.5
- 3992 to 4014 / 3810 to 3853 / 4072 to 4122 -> -0.20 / 7.25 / 16.2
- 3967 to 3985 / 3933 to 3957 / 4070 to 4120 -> 0.12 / 8.87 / 16.2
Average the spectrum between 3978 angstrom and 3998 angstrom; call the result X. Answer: 13.9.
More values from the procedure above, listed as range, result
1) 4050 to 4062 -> 16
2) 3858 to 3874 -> 8.35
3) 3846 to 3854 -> 8.57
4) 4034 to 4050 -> 16.4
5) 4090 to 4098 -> 15.9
